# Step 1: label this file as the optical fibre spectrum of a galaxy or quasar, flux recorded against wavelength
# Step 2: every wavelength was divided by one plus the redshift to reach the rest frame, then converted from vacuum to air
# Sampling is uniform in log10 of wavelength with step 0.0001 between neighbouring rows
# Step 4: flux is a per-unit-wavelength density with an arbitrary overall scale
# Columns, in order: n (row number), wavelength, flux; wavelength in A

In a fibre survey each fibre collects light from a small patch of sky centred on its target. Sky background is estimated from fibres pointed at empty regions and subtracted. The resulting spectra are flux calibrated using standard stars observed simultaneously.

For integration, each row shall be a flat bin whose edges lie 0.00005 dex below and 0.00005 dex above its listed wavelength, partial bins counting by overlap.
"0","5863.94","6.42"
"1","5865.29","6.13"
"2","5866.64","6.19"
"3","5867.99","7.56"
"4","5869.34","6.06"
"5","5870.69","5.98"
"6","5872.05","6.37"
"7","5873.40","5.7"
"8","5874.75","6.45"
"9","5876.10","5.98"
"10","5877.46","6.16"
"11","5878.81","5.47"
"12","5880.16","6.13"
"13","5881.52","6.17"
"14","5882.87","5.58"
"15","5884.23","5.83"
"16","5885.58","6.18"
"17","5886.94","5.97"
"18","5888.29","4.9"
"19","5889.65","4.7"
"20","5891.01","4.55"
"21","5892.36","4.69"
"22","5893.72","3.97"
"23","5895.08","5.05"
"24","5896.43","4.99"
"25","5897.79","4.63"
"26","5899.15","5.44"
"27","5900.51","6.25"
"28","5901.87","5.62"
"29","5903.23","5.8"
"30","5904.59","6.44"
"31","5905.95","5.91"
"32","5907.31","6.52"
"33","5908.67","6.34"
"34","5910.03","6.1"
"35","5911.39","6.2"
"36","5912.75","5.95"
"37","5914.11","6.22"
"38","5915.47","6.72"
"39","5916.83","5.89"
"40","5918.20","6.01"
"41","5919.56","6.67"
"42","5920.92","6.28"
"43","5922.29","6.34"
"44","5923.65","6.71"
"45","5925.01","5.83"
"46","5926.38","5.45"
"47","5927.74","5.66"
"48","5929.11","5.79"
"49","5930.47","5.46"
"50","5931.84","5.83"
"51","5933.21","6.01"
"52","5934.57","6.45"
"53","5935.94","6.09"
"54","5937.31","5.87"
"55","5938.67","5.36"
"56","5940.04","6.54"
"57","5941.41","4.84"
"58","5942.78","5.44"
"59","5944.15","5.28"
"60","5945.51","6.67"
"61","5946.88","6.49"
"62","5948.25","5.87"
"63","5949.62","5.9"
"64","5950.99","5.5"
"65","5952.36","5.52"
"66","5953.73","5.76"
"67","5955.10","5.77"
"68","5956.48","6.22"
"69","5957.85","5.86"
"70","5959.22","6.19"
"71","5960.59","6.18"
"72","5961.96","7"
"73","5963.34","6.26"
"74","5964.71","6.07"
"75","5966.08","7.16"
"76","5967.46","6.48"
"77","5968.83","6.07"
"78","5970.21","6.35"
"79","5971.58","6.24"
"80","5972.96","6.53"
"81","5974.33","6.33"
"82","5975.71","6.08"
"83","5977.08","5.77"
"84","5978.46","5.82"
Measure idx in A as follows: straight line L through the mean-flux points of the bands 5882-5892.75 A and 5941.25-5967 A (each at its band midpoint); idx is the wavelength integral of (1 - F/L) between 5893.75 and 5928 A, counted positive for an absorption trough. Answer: -2.1 A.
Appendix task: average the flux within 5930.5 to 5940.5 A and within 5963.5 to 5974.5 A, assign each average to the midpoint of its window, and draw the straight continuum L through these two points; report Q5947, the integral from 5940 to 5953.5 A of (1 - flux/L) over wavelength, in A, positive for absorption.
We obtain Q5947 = 0.8 A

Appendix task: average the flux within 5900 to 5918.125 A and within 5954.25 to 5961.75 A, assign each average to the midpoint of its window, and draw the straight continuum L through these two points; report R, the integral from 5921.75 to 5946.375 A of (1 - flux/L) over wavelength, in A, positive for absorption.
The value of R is 1.01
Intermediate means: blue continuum 6.14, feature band 5.87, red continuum 6.1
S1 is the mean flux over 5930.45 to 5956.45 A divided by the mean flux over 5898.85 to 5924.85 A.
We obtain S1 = 0.94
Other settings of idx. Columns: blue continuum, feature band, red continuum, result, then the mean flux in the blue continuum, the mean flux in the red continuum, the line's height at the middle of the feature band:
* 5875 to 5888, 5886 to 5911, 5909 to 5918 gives 2.5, 5.93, 6.18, 6.06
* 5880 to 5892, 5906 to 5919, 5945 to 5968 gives -1.0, 5.51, 6.16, 5.75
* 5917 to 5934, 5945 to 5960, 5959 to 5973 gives 0.7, 6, 6.41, 6.28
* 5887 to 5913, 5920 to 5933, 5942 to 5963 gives -0.5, 5.48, 5.98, 5.73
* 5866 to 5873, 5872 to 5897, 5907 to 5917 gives 3.4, 6.4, 6.26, 6.35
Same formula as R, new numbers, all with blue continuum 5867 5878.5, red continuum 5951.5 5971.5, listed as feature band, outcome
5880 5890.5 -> 1.0 A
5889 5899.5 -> 2.5 A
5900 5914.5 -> 0.3 A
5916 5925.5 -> -0.1 A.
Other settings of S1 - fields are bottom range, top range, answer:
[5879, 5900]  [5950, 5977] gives 1.17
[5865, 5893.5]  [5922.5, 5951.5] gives 1.01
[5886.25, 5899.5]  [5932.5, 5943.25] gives 1.20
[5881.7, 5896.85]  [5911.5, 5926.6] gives 1.20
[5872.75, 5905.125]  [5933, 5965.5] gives 1.08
